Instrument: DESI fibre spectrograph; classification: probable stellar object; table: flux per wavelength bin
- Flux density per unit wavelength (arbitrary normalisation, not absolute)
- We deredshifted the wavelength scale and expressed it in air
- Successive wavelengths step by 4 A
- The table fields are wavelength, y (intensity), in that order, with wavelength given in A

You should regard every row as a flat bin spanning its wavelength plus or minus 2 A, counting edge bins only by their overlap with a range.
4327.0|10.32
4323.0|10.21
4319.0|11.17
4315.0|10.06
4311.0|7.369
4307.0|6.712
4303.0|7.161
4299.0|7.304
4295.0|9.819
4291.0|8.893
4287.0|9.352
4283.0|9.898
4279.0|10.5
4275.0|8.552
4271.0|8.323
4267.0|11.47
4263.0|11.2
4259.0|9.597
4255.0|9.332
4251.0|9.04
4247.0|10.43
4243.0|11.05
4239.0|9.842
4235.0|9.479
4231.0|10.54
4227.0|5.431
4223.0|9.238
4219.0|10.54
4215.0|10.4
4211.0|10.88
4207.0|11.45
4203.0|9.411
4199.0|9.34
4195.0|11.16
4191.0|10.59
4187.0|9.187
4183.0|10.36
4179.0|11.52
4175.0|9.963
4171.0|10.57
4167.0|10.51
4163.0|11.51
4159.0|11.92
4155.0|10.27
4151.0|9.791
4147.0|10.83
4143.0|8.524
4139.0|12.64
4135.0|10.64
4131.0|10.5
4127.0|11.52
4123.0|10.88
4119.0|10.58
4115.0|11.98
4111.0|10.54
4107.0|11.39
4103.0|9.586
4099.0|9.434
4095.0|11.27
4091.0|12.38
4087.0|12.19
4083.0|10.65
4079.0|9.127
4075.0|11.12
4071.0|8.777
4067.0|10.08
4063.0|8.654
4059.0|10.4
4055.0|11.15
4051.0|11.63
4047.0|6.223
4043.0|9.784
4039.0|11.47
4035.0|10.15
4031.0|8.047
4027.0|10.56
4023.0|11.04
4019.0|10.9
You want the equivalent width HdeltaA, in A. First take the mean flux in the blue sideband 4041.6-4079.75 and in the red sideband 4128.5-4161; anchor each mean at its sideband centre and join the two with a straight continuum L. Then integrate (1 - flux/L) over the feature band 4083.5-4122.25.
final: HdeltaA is -3.2 A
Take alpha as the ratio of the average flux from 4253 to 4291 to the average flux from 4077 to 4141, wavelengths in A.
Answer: 0.89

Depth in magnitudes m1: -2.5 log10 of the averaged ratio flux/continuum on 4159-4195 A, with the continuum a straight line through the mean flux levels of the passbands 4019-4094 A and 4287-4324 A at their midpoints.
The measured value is -0.12 mag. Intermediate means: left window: 10.2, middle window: 10.6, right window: 8.74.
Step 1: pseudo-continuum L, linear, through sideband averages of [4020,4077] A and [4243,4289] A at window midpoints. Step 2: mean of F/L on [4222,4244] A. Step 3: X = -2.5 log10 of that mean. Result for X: 0.08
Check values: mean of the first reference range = 9.95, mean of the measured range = 9.18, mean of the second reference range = 9.85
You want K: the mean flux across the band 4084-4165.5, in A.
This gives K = 10.9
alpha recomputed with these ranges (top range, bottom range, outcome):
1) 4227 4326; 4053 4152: 0.89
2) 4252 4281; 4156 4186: 0.91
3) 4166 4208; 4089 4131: 0.95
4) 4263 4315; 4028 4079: 0.91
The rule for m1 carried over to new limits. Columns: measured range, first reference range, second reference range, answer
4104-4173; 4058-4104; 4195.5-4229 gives -0.084 mag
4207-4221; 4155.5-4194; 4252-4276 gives -0.046 mag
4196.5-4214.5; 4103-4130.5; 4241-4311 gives -0.029 mag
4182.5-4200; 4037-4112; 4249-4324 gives -0.047 mag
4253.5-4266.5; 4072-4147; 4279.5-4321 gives -0.110 mag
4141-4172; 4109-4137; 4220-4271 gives 0.011 mag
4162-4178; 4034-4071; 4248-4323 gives -0.116 mag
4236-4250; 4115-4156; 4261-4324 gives -0.063 mag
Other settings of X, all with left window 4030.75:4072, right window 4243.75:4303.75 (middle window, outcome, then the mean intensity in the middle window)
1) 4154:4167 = -0.165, 11.2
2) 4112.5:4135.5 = -0.143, 11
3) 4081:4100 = -0.162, 11.3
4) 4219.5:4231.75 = 0.132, 8.45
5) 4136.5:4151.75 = -0.093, 10.5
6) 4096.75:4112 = -0.059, 10.2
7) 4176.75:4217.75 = -0.093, 10.4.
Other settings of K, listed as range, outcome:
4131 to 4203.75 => 10.5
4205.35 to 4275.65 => 9.84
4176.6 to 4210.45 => 10.4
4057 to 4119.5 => 10.5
